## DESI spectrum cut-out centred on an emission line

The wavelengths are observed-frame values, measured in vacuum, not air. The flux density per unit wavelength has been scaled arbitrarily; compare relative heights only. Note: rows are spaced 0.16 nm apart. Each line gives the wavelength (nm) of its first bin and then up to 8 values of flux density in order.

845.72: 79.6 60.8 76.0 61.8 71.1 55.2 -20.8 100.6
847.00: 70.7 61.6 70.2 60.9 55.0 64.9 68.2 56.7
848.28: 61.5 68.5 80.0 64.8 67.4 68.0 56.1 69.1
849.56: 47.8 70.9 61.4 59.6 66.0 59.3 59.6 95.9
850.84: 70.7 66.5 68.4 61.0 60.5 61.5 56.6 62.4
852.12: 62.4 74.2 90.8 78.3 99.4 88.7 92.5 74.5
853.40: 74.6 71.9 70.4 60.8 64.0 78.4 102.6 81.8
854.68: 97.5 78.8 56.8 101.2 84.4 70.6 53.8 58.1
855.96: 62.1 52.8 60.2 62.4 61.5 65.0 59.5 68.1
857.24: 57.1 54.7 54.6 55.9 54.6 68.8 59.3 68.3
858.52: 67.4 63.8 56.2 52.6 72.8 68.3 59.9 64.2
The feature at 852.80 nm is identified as [S II]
